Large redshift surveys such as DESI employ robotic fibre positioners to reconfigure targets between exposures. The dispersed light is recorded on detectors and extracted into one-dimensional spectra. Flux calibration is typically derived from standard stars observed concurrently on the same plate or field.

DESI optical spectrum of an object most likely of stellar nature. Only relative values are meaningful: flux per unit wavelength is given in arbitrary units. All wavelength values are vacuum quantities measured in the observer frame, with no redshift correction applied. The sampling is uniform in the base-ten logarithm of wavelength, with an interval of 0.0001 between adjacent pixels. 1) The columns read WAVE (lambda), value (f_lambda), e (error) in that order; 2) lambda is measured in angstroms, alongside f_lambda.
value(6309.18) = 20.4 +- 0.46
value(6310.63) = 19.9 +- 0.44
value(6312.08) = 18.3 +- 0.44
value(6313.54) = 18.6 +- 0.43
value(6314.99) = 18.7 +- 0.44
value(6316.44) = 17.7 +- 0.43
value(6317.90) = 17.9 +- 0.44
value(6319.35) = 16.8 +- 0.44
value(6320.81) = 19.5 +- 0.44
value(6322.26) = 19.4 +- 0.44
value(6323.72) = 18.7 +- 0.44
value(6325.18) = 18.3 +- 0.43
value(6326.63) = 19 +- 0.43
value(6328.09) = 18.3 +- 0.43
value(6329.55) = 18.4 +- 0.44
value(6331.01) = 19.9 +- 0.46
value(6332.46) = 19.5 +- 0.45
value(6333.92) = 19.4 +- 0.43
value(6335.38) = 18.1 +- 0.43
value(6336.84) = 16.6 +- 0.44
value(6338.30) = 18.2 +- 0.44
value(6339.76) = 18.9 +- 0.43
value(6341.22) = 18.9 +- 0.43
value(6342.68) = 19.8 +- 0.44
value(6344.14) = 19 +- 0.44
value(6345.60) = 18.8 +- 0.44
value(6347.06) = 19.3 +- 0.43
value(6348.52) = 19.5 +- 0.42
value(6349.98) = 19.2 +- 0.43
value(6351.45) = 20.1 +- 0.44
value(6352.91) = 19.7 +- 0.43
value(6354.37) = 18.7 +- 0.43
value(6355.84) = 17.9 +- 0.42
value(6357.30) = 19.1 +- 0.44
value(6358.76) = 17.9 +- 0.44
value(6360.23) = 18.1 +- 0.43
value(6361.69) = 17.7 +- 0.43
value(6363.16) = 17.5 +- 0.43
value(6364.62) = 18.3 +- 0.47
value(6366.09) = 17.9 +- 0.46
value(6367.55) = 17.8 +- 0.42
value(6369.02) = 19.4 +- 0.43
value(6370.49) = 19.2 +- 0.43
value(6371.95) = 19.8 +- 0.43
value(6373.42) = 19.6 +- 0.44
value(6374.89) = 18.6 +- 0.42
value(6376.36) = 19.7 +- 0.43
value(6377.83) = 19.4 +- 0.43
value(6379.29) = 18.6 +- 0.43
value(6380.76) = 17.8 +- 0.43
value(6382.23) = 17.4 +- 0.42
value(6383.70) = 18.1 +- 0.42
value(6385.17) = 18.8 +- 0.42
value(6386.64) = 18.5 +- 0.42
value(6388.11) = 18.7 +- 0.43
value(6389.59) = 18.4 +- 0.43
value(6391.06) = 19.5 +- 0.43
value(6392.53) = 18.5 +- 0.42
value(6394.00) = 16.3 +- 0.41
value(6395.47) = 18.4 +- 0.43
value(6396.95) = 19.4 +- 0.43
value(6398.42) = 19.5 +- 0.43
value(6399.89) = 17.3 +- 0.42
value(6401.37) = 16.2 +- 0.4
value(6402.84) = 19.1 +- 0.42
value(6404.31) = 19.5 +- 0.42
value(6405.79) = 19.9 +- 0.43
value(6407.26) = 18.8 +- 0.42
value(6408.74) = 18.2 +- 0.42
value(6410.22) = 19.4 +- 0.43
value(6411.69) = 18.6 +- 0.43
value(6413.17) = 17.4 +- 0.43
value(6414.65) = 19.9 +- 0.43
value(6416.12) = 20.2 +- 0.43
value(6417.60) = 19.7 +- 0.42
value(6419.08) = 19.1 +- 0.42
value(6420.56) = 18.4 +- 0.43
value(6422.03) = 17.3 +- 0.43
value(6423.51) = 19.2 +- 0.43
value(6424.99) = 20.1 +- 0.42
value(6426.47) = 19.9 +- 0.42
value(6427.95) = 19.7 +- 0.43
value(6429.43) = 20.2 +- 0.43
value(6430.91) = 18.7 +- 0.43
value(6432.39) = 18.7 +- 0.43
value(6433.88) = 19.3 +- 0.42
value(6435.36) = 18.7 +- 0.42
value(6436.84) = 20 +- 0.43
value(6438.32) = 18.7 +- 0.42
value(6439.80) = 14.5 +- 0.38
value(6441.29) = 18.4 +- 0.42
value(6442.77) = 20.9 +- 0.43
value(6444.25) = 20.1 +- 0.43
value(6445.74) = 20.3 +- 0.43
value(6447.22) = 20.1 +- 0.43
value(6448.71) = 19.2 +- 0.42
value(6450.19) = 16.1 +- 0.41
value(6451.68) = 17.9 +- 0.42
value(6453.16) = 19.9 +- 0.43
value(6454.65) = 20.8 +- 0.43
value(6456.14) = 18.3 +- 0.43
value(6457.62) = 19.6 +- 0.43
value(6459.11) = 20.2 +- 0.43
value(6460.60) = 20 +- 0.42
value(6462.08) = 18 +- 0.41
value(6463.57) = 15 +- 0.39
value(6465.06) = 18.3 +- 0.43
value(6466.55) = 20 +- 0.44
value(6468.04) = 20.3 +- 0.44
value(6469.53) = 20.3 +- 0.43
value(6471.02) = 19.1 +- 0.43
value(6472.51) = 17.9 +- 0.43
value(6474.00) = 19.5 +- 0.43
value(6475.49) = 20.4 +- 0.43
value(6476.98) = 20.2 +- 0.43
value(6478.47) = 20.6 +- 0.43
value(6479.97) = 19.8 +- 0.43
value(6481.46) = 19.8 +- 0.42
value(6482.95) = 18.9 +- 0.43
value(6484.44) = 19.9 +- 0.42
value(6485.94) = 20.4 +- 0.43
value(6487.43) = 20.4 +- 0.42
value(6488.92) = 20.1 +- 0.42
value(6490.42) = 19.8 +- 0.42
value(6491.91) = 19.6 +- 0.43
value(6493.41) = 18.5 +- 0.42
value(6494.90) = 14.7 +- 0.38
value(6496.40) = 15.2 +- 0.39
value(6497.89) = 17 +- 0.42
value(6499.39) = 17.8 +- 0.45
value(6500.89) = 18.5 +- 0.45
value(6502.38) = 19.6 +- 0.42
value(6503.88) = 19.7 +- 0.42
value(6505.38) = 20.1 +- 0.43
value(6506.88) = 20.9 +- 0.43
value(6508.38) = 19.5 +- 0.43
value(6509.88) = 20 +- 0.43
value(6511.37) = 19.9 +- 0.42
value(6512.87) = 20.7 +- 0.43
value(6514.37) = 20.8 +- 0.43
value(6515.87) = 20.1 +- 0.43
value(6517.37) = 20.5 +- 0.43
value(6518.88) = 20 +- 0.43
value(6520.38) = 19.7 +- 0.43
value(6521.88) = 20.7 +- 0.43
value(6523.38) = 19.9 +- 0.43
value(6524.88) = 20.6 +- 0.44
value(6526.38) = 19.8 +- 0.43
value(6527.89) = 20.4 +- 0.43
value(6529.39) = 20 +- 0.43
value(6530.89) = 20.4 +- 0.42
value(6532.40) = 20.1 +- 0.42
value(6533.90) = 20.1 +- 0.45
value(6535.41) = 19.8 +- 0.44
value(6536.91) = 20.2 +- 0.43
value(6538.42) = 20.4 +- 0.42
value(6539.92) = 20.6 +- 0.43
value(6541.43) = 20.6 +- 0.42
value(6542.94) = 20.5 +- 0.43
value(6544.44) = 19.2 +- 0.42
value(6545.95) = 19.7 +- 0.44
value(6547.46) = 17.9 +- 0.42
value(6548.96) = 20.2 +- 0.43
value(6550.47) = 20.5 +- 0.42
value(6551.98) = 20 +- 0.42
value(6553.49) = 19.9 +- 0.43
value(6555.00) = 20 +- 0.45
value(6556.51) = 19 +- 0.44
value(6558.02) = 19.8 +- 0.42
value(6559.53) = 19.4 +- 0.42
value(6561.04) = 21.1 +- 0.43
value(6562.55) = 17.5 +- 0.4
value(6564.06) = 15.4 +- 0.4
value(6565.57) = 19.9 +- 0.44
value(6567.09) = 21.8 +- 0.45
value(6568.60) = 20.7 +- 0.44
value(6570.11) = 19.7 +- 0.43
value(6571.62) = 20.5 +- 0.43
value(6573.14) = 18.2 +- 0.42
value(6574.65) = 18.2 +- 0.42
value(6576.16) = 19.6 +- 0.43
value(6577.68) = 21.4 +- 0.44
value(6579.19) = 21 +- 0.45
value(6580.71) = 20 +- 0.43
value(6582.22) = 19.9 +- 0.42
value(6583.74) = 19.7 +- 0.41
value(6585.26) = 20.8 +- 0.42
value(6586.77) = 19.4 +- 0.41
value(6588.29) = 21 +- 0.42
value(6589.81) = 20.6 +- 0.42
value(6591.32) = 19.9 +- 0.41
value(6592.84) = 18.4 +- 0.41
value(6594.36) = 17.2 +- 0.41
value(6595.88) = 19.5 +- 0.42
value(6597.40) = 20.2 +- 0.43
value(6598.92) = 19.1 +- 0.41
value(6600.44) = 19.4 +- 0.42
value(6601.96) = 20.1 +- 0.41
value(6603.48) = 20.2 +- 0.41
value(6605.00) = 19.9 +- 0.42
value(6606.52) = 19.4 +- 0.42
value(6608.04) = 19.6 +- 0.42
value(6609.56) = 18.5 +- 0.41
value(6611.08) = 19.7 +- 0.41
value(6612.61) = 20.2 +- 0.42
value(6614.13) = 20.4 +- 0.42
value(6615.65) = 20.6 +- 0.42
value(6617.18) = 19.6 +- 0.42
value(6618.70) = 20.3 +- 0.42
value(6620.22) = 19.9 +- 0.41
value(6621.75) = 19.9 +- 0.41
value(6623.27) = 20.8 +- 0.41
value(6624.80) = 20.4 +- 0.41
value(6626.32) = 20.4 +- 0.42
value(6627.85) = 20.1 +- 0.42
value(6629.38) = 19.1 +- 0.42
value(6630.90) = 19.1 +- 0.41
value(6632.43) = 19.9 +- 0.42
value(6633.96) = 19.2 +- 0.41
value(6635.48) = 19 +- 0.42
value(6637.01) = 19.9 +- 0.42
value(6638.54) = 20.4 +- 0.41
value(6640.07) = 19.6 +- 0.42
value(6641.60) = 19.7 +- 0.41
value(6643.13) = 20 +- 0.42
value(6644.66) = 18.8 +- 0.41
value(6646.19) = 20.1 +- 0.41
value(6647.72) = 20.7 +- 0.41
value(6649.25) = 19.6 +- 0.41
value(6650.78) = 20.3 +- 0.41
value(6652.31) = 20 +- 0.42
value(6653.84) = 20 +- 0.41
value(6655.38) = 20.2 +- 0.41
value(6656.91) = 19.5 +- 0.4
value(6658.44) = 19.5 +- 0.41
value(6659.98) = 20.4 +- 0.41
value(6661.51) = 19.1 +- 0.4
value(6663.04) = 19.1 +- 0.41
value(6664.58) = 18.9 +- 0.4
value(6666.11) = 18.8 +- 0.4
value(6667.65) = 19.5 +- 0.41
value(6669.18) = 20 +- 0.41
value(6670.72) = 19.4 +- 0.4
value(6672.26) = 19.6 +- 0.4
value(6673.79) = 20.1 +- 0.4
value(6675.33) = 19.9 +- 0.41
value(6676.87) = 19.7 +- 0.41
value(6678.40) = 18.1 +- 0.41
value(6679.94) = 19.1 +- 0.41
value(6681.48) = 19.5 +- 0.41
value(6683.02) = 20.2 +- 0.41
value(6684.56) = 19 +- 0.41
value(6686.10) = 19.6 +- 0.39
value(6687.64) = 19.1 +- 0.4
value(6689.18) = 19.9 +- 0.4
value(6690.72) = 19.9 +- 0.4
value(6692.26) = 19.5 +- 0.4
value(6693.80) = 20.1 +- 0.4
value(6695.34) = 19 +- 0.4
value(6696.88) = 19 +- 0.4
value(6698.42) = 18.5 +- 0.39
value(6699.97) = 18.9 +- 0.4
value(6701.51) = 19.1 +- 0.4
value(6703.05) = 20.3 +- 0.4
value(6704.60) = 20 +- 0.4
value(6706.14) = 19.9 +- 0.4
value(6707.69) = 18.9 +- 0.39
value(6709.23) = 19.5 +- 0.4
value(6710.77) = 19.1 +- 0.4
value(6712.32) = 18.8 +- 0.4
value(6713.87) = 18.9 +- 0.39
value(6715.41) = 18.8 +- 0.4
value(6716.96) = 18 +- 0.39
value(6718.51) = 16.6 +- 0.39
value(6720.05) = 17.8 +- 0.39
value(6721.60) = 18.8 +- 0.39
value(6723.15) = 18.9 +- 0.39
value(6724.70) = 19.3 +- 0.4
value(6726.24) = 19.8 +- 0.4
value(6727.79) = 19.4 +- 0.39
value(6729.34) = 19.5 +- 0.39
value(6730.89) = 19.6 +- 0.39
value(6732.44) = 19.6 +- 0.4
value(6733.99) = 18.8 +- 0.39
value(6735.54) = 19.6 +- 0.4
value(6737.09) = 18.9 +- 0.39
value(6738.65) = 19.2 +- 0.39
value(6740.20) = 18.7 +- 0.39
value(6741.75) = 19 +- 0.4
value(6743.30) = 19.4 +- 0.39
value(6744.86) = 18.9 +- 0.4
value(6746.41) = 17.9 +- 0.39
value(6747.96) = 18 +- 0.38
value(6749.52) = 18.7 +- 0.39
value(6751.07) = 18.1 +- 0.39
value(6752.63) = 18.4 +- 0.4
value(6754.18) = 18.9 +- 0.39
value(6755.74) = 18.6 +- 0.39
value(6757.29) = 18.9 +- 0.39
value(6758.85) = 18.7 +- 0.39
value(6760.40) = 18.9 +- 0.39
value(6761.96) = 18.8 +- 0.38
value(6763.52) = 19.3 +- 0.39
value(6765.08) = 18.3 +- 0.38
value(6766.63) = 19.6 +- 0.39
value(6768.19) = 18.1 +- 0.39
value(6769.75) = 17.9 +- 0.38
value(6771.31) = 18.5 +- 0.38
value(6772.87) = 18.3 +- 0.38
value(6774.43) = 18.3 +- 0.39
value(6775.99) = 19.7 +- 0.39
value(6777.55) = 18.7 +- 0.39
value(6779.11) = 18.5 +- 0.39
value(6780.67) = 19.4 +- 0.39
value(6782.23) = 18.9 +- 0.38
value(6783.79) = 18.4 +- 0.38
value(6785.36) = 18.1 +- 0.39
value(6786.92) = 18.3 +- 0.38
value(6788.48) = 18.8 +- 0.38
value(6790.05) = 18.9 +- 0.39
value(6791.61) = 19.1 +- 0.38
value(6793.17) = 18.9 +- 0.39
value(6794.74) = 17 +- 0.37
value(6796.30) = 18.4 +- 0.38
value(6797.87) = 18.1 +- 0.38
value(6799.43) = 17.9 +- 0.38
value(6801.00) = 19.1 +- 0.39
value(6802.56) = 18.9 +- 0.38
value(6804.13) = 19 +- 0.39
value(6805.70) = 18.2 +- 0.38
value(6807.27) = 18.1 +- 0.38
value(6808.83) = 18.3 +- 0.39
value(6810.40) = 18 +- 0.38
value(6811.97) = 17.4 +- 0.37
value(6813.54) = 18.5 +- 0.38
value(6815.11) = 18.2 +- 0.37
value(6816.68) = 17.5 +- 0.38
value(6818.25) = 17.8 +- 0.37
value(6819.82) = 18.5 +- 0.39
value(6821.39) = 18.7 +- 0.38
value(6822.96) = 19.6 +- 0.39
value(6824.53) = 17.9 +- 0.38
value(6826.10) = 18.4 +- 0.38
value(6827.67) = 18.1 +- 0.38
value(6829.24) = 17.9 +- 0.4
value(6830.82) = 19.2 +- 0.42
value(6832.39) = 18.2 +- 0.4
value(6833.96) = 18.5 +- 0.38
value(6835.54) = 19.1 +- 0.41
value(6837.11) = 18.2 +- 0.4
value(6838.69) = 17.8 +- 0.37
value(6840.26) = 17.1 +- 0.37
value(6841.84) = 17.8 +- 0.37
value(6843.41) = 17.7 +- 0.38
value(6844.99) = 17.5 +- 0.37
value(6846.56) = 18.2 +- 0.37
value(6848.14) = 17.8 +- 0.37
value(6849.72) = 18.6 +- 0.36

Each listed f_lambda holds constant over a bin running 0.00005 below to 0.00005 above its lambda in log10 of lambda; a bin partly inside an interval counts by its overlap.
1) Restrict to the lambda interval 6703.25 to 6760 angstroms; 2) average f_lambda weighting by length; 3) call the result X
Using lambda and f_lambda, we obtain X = 18.9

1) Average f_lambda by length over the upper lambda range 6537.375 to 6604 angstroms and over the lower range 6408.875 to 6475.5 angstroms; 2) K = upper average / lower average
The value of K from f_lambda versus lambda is 1.04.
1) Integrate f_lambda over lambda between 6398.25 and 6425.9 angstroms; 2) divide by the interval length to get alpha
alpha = 18.8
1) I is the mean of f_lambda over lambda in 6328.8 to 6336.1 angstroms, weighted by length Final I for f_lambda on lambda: 19.1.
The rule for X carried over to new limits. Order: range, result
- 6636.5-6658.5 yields 19.9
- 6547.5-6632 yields 19.8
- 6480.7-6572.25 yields 19.6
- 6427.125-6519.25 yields 19.2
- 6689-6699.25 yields 19.4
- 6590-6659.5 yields 19.8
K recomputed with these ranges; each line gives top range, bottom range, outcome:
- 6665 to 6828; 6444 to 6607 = 0.96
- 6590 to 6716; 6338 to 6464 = 1.04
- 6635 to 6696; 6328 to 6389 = 1.05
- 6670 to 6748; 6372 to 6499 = 1.01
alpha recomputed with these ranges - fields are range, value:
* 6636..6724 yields 19.4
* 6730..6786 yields 18.8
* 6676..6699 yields 19.4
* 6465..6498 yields 19.2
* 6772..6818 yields 18.4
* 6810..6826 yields 18.2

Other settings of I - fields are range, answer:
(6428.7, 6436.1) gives 19.1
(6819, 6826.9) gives 18.6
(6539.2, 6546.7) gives 20.1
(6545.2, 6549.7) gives 19.3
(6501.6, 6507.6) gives 20.1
